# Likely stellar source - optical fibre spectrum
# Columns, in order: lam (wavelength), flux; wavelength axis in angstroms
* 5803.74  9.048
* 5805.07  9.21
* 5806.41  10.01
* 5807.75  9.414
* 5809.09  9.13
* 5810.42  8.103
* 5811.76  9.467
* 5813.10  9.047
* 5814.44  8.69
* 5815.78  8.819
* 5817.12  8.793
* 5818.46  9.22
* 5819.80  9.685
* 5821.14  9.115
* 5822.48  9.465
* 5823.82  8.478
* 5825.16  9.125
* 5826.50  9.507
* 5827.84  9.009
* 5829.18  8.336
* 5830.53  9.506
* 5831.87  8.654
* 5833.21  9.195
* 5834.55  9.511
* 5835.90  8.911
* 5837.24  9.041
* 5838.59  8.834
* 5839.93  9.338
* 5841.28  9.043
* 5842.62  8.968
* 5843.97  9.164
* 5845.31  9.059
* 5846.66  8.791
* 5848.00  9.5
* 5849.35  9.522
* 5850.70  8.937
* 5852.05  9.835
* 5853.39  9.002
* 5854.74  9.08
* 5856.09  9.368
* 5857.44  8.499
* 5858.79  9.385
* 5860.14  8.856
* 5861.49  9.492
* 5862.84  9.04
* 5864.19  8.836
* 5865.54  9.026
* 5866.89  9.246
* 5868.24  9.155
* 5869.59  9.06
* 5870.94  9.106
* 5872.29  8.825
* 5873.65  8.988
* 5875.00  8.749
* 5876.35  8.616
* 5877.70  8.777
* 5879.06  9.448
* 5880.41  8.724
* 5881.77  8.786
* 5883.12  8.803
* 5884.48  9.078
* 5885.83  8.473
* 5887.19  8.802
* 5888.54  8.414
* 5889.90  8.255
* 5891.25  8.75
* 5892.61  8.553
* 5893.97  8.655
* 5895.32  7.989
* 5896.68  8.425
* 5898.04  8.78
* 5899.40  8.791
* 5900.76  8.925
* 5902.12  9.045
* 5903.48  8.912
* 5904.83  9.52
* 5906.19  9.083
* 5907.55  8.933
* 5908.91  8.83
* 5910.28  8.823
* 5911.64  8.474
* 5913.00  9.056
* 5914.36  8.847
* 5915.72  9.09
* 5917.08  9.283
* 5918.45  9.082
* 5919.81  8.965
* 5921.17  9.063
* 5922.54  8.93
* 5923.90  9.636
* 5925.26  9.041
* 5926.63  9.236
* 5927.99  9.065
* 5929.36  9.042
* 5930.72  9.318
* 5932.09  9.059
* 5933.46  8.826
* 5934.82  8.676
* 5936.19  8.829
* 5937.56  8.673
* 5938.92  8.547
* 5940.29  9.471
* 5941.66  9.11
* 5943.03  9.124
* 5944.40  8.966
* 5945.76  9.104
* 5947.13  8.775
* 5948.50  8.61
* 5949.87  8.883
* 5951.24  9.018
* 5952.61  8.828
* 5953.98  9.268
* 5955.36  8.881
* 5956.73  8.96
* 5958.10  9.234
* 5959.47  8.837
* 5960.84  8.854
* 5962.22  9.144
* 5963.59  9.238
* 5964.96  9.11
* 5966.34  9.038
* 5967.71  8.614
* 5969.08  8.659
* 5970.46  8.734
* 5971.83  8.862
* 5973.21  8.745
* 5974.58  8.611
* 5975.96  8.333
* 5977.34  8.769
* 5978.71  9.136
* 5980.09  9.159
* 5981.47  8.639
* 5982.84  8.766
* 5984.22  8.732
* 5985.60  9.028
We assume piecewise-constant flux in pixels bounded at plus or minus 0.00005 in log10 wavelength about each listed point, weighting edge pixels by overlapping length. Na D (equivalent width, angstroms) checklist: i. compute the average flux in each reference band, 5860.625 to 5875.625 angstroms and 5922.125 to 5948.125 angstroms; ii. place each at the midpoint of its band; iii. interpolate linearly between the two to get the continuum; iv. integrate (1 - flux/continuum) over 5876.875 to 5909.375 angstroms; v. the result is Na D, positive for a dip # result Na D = 0.92 angstroms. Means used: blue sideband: 9.05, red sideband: 9.02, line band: 8.78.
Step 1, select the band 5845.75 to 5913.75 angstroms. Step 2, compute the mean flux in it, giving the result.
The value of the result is 8.92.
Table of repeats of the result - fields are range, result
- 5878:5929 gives 8.88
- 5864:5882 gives 8.96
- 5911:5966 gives 9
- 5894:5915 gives 8.82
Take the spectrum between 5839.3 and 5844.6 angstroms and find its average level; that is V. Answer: 9.12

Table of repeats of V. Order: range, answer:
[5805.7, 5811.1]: 9.16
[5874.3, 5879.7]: 8.9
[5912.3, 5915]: 8.96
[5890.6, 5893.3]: 8.63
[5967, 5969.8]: 8.65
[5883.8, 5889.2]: 8.7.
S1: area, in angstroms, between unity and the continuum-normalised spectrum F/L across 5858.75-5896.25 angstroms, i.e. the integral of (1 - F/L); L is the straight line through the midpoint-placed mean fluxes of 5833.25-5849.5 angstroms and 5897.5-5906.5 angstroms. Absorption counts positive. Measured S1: 0.9 angstroms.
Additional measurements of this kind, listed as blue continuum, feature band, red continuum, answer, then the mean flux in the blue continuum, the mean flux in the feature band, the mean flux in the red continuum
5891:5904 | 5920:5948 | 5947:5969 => -0.6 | 8.67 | 9.02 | 8.95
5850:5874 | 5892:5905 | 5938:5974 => 0.4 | 9.1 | 8.73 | 8.95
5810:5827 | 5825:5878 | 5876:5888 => -0.8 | 9.05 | 9.07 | 8.84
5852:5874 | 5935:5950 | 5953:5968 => 0.2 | 9.09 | 8.91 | 9.02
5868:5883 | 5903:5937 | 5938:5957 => -0.3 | 8.92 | 9.02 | 8.96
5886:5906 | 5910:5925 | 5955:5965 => -0.4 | 8.71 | 9.03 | 9.04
